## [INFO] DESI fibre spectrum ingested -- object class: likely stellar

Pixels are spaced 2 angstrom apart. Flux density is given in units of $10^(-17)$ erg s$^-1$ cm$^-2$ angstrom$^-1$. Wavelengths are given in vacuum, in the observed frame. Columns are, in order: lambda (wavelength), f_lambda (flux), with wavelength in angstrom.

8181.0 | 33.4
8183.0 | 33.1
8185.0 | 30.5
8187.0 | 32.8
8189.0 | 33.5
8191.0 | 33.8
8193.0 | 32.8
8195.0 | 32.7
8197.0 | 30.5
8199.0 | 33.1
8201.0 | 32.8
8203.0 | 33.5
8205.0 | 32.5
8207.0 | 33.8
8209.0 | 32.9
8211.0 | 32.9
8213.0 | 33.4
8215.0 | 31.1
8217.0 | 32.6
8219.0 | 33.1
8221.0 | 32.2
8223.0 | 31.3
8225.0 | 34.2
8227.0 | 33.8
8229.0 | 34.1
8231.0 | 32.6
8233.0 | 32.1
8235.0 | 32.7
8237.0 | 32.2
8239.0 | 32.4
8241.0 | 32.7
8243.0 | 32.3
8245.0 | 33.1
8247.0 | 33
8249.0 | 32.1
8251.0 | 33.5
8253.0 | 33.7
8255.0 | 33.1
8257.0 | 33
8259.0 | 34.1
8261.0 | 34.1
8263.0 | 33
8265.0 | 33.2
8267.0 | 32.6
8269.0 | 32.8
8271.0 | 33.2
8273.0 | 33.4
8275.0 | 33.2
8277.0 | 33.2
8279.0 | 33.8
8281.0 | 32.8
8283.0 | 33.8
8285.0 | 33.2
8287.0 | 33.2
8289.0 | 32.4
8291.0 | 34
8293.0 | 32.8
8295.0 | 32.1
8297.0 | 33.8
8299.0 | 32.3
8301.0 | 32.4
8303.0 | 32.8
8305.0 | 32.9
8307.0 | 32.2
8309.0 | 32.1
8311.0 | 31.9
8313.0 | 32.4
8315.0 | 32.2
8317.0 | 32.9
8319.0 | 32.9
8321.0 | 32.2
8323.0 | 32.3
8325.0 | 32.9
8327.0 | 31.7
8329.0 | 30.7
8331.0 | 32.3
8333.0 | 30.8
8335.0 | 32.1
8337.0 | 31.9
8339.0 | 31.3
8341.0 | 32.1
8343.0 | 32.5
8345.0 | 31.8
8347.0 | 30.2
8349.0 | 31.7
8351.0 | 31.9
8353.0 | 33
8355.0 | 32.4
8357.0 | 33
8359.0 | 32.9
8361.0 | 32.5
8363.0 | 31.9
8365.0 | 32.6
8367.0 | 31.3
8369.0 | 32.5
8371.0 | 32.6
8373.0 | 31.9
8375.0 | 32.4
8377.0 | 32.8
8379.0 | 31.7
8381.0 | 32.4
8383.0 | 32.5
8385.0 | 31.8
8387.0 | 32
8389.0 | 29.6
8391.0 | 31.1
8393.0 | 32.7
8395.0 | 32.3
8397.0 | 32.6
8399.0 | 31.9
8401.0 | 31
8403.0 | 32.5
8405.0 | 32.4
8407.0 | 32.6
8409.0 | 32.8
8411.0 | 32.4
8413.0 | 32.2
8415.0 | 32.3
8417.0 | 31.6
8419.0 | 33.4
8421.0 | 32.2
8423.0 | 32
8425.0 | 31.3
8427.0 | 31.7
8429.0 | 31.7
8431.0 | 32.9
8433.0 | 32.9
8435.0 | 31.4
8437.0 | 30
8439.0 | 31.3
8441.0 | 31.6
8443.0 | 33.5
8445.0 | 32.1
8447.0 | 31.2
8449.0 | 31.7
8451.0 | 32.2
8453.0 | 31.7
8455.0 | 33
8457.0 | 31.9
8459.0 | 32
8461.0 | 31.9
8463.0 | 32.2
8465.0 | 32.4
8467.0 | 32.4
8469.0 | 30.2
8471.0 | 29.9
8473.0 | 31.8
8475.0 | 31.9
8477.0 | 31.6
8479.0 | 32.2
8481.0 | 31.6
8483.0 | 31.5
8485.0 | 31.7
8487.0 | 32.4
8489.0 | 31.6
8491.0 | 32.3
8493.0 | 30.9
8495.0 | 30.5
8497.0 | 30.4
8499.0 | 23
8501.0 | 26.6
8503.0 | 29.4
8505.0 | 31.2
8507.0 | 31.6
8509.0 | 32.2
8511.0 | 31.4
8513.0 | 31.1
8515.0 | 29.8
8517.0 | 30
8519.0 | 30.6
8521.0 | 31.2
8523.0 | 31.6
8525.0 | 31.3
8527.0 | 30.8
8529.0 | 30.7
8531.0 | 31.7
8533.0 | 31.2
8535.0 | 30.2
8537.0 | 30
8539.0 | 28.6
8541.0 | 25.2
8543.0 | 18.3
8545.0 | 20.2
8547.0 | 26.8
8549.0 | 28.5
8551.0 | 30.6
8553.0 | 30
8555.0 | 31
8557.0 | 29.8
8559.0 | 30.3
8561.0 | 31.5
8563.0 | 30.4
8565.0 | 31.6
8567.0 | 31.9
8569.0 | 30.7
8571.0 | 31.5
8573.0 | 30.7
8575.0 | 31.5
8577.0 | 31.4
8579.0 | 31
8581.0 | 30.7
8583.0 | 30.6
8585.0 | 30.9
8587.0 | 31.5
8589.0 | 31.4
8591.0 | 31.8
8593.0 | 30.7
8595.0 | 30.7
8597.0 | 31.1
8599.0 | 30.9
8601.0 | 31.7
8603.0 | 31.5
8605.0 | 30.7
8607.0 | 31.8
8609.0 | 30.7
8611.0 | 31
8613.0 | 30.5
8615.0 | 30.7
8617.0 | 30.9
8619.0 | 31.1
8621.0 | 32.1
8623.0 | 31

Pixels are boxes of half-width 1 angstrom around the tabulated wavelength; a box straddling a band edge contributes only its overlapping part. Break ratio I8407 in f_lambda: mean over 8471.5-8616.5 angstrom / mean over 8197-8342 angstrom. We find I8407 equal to 0.9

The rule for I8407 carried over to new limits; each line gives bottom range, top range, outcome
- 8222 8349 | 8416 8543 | 0.95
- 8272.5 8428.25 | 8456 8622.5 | 0.94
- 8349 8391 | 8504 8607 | 0.94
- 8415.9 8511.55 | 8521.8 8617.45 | 0.96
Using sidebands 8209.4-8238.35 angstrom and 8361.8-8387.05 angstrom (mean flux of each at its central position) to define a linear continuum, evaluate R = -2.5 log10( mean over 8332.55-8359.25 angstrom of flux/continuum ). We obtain 0.01 mag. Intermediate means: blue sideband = 32.7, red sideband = 32.2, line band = 32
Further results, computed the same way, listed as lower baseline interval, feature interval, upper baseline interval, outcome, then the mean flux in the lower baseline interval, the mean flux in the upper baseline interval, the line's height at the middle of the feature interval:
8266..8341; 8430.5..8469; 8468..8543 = -0.034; 32.6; 30.4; 31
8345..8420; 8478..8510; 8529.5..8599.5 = 0.006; 32.1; 29.9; 30.7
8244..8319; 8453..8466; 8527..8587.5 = -0.047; 33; 29.6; 30.8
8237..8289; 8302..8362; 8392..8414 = 0.019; 33.1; 32.3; 32.7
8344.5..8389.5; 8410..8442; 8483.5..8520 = -0.020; 32.1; 30.4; 31.3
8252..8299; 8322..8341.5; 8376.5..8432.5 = 0.031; 33.2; 32.1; 32.7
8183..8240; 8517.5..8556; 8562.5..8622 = 0.089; 32.7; 31.1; 31.4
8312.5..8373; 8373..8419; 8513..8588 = -0.019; 32.1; 29.9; 31.5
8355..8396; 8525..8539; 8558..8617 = 0.025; 32.1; 31.1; 31.4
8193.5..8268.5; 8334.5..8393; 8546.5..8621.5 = 0.003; 32.9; 30.9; 32.1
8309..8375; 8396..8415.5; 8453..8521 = -0.022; 32.1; 31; 31.6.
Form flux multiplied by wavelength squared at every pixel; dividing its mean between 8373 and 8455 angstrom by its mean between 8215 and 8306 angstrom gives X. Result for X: 1.01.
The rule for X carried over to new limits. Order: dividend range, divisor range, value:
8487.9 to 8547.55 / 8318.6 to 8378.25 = 0.95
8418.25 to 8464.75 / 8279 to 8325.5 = 1.01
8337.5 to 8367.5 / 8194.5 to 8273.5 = 1.00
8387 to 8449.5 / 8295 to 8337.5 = 1.02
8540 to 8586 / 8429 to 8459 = 0.94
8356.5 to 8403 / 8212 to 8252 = 1.02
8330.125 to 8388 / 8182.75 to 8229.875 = 1.02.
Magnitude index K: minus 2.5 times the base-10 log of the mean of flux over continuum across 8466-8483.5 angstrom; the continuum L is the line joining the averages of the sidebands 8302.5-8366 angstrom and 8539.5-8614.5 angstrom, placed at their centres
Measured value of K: -0.019 mag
